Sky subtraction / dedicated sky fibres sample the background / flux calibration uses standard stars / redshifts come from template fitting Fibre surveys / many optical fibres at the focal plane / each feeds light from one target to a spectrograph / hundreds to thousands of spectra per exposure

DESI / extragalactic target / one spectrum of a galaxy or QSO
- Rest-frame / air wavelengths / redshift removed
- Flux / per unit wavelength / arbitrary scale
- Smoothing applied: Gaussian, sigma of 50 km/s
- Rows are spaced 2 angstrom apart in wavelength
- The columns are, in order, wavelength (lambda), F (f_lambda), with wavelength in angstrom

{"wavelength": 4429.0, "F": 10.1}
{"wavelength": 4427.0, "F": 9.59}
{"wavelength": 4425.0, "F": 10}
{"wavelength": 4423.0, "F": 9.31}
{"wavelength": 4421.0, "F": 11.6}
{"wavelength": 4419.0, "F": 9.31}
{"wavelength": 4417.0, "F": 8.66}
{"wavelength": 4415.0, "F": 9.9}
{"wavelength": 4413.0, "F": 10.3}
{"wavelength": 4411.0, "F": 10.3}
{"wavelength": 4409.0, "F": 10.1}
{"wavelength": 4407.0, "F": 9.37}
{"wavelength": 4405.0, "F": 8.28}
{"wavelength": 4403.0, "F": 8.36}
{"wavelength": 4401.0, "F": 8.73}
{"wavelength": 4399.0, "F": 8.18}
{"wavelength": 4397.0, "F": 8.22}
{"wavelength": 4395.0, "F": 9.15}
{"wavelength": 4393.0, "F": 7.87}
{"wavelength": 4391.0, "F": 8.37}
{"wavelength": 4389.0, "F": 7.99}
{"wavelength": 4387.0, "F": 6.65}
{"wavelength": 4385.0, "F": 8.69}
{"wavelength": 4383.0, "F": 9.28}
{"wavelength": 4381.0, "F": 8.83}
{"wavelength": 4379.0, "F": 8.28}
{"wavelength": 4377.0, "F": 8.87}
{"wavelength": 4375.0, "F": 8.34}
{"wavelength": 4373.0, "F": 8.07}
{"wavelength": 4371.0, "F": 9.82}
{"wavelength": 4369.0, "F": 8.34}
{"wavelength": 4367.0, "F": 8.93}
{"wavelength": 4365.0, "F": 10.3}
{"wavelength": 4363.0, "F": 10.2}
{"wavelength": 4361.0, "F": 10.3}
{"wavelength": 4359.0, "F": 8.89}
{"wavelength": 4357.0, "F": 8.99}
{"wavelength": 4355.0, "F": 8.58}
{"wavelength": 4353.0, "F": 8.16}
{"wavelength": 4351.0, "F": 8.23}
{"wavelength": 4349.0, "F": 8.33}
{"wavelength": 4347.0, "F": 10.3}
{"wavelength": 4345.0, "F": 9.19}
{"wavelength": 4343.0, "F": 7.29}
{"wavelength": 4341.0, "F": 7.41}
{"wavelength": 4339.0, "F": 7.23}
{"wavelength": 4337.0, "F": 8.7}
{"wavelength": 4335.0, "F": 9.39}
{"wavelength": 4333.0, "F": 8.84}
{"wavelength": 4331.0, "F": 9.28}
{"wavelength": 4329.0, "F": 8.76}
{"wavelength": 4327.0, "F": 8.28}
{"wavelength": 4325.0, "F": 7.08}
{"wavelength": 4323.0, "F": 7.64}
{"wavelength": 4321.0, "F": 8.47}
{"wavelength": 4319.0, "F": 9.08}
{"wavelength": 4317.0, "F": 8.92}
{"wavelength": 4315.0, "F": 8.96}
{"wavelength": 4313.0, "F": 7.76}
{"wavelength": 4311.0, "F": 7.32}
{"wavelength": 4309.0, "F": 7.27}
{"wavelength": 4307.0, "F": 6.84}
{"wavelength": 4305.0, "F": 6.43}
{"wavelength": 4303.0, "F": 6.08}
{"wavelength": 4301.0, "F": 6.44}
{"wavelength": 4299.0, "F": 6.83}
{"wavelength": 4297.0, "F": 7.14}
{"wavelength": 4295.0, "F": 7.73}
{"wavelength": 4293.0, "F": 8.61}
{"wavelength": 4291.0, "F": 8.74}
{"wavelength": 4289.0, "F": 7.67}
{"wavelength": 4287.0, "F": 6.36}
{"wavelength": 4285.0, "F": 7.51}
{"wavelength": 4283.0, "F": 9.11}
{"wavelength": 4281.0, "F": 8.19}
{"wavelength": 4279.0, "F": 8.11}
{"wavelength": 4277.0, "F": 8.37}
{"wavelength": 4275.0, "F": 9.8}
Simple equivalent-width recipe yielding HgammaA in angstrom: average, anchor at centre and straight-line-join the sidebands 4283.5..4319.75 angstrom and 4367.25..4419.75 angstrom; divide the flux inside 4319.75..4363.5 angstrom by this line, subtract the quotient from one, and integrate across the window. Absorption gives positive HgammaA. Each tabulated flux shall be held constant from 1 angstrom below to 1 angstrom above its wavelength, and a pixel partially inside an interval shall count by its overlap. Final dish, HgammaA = -2.8 angstrom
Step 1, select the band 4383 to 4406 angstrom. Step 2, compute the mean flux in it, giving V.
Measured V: 8.27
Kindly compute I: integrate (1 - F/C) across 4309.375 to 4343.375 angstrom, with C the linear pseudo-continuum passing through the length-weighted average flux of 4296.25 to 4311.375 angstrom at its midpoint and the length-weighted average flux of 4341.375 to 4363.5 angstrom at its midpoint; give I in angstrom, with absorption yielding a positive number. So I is -2.4 angstrom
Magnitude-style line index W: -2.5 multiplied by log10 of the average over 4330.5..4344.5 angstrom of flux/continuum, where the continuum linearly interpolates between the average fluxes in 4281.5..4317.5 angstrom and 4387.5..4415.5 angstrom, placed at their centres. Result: -0.04 mag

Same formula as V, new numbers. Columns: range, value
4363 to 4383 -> 8.95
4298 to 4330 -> 7.63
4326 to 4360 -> 8.58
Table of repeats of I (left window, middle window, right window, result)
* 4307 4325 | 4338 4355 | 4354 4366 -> 1.50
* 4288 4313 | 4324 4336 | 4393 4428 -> -1.18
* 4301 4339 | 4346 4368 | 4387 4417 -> -2.14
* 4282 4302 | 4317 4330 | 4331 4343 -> -0.28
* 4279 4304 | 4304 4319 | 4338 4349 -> 0.20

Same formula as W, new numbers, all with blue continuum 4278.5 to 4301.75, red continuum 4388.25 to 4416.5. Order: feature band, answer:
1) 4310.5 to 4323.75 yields -0.047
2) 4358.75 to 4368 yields -0.152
